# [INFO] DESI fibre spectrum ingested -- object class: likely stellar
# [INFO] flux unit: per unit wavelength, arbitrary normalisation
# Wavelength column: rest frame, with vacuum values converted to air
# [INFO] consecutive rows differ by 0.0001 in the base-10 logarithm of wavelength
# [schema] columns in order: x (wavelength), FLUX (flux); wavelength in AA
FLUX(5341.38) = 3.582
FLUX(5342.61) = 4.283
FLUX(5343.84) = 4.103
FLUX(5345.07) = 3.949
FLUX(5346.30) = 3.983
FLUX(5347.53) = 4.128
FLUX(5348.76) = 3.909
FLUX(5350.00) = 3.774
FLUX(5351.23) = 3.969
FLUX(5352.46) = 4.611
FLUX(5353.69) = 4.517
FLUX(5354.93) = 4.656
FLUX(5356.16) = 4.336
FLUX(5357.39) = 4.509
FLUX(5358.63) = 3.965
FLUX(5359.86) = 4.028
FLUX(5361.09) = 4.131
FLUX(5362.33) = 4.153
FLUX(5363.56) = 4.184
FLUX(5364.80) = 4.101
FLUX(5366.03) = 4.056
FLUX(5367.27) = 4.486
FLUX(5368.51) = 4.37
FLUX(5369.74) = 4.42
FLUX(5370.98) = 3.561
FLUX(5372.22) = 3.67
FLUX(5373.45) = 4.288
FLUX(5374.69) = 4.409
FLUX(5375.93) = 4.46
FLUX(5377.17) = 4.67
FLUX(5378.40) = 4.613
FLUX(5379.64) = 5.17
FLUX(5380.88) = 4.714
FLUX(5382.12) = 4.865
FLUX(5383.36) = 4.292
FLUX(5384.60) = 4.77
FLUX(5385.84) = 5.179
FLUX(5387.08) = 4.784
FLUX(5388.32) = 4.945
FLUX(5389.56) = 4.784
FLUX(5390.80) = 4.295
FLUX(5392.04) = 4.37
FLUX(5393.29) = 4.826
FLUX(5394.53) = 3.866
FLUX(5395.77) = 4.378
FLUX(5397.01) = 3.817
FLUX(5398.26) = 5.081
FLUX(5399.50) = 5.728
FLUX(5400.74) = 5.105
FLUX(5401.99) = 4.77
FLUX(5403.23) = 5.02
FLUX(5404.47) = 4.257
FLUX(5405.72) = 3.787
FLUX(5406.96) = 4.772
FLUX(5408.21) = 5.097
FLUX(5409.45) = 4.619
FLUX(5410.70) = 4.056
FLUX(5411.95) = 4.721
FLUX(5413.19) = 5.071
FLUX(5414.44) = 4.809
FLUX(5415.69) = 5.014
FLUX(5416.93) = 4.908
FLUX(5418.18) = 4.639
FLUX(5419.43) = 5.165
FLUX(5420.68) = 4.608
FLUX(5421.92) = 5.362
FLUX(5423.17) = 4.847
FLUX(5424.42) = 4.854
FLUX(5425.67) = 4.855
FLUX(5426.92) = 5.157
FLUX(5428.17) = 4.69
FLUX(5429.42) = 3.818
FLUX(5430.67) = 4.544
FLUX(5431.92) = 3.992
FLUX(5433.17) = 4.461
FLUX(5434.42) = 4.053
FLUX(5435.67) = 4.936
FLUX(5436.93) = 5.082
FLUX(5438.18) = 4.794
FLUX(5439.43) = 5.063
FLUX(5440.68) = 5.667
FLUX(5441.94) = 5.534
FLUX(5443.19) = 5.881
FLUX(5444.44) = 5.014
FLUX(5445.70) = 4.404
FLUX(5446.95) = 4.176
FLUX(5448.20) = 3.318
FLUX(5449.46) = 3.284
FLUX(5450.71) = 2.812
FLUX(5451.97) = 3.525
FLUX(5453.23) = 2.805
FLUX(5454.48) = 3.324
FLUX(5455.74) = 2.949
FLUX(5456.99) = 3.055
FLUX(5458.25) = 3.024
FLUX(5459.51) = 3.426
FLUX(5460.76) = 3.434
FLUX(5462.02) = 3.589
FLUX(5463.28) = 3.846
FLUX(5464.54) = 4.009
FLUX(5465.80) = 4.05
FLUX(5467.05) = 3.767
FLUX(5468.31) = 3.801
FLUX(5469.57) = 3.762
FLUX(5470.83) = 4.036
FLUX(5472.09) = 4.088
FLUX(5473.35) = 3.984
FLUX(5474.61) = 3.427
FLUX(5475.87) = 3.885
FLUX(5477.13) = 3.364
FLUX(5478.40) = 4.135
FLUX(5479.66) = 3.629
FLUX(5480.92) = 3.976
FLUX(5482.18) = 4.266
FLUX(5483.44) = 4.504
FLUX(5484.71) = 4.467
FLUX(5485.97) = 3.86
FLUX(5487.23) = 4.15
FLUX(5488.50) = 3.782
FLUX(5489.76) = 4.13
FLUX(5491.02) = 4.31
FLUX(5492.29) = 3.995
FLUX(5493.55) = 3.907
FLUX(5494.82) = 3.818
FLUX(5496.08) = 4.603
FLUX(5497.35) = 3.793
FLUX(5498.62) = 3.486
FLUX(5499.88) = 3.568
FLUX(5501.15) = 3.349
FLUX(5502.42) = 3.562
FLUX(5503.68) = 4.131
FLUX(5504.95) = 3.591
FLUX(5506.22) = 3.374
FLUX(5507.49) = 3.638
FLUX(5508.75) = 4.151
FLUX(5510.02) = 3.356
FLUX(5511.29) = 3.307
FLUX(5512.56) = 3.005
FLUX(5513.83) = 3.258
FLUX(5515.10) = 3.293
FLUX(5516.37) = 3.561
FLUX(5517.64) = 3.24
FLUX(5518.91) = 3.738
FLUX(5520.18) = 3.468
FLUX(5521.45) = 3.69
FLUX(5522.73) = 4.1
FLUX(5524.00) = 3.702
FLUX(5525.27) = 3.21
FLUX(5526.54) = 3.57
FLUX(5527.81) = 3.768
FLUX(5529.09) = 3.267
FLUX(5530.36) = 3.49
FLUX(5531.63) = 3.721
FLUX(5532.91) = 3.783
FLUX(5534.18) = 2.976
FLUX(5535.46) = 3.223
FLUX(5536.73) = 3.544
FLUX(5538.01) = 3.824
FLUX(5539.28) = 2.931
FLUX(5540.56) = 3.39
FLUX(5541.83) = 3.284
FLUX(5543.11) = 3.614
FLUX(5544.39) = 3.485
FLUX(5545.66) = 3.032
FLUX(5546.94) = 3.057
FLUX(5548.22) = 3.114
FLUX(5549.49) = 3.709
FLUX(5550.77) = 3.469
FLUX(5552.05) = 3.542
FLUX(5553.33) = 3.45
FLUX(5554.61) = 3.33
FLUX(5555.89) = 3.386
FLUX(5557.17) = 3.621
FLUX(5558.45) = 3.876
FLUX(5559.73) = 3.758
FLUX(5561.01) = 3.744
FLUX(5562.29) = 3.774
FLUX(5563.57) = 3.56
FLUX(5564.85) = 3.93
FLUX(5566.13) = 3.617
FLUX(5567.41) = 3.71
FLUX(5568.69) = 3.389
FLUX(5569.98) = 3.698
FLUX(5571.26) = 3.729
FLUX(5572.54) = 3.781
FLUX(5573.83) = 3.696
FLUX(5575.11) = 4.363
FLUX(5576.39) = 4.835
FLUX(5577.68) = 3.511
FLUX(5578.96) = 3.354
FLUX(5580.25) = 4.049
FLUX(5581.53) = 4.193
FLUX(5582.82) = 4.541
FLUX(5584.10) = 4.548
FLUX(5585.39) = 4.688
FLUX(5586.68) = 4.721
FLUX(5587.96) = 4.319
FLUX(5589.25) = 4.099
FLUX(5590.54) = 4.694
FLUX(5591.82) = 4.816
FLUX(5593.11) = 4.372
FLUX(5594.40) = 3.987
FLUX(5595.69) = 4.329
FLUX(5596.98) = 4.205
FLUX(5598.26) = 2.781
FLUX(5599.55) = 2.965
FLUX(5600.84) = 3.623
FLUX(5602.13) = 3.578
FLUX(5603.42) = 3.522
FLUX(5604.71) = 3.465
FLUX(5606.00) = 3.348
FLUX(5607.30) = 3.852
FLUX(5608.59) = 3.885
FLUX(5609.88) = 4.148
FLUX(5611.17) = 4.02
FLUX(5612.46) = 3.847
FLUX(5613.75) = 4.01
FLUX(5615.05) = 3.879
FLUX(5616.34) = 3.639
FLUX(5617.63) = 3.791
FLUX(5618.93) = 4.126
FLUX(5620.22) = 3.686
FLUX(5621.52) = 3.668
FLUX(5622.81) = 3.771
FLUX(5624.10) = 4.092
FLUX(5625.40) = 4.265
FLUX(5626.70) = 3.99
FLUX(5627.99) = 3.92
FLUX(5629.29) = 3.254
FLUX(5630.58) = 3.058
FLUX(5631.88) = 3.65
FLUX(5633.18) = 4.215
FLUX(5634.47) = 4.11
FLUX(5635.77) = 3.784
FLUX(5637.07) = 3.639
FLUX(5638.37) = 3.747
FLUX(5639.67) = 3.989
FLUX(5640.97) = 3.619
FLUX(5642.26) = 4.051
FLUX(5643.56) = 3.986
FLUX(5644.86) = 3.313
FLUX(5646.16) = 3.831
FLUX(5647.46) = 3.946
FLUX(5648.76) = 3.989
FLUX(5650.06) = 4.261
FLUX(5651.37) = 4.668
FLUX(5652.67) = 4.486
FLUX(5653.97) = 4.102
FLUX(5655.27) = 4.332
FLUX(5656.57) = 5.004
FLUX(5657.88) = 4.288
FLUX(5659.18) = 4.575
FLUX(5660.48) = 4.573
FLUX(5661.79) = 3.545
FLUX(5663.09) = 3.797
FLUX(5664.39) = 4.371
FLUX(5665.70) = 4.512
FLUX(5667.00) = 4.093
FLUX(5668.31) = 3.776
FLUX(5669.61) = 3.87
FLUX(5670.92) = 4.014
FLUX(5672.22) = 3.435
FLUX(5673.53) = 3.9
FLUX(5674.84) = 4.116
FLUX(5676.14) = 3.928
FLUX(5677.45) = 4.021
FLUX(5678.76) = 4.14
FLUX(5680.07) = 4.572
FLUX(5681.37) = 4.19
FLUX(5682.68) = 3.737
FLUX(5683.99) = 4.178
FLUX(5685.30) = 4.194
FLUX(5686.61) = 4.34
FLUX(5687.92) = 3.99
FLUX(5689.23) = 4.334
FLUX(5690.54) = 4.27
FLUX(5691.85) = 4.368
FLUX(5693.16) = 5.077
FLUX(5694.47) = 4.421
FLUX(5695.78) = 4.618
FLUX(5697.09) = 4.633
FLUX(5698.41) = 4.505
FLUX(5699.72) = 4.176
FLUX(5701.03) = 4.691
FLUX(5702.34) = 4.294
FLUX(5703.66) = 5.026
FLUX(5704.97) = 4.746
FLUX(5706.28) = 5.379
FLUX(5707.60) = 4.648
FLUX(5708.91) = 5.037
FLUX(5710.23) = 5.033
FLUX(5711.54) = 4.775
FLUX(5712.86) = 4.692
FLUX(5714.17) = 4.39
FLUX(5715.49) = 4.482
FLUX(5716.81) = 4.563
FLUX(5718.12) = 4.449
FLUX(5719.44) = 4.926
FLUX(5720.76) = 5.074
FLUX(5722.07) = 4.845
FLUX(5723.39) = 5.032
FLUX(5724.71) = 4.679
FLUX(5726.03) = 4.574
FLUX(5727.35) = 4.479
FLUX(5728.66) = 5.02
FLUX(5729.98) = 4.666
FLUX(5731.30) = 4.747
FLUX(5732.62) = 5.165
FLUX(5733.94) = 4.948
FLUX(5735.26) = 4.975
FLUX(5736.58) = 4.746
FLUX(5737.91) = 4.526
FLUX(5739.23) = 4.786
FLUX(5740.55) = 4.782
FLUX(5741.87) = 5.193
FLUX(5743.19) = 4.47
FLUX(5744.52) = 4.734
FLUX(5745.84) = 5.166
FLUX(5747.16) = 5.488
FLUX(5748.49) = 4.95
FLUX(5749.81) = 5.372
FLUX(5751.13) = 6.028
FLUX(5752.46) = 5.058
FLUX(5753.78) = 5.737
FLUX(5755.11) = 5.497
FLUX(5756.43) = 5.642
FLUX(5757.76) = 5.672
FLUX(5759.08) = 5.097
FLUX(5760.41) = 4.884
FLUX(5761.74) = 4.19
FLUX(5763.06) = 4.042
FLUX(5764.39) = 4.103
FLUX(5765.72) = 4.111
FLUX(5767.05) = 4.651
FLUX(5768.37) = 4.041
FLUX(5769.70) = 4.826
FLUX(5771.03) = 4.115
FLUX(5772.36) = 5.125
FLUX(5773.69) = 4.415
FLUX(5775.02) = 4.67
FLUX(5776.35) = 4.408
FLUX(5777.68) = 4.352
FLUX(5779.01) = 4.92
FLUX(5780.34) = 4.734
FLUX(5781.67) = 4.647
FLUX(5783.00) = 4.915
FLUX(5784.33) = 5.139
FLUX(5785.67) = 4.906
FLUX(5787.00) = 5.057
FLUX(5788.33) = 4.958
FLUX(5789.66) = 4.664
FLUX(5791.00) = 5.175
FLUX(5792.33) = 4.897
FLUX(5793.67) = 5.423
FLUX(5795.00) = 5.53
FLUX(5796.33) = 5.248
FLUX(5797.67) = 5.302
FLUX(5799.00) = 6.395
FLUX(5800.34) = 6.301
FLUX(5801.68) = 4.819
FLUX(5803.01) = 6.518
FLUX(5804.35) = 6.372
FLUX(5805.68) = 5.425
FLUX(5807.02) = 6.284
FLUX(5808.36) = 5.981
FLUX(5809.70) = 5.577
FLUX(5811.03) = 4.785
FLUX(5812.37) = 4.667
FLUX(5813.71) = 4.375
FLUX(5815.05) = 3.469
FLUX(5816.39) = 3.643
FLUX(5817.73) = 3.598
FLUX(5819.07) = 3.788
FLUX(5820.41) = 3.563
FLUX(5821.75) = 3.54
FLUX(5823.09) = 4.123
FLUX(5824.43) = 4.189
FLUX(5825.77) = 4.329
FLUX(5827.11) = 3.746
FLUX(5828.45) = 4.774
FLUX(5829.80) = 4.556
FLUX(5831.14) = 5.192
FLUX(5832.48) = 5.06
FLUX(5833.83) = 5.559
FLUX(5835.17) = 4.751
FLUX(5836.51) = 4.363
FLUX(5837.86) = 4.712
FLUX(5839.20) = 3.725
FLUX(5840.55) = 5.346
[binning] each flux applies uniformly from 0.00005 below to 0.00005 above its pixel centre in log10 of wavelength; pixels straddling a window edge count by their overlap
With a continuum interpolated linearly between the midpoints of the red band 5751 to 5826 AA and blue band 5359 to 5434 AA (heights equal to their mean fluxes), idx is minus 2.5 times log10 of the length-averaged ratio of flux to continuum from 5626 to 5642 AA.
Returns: 0.26 mag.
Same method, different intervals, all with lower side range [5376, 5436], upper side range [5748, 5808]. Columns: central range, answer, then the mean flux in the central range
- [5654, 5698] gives 0.180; 4.22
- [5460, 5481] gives 0.243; 3.8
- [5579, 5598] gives 0.130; 4.33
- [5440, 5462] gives 0.223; 3.86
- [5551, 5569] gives 0.318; 3.62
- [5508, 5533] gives 0.336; 3.53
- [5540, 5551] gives 0.400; 3.35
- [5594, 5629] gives 0.282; 3.79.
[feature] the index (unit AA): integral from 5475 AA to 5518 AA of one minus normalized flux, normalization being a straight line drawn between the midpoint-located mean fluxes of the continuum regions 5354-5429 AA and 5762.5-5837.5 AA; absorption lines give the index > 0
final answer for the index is 7.9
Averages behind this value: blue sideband 4.58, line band 3.78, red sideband 4.79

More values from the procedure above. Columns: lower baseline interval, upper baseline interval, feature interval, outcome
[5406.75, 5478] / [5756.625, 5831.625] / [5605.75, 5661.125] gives 7.1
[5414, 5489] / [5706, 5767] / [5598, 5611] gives 2.9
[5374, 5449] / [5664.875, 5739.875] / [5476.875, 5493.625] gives 2.2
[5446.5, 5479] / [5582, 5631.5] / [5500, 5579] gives 4.3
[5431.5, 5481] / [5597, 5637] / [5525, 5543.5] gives 2.0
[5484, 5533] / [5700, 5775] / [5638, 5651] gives 1.4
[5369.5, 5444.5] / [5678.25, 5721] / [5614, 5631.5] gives 3.1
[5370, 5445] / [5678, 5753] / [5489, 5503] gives 2.5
